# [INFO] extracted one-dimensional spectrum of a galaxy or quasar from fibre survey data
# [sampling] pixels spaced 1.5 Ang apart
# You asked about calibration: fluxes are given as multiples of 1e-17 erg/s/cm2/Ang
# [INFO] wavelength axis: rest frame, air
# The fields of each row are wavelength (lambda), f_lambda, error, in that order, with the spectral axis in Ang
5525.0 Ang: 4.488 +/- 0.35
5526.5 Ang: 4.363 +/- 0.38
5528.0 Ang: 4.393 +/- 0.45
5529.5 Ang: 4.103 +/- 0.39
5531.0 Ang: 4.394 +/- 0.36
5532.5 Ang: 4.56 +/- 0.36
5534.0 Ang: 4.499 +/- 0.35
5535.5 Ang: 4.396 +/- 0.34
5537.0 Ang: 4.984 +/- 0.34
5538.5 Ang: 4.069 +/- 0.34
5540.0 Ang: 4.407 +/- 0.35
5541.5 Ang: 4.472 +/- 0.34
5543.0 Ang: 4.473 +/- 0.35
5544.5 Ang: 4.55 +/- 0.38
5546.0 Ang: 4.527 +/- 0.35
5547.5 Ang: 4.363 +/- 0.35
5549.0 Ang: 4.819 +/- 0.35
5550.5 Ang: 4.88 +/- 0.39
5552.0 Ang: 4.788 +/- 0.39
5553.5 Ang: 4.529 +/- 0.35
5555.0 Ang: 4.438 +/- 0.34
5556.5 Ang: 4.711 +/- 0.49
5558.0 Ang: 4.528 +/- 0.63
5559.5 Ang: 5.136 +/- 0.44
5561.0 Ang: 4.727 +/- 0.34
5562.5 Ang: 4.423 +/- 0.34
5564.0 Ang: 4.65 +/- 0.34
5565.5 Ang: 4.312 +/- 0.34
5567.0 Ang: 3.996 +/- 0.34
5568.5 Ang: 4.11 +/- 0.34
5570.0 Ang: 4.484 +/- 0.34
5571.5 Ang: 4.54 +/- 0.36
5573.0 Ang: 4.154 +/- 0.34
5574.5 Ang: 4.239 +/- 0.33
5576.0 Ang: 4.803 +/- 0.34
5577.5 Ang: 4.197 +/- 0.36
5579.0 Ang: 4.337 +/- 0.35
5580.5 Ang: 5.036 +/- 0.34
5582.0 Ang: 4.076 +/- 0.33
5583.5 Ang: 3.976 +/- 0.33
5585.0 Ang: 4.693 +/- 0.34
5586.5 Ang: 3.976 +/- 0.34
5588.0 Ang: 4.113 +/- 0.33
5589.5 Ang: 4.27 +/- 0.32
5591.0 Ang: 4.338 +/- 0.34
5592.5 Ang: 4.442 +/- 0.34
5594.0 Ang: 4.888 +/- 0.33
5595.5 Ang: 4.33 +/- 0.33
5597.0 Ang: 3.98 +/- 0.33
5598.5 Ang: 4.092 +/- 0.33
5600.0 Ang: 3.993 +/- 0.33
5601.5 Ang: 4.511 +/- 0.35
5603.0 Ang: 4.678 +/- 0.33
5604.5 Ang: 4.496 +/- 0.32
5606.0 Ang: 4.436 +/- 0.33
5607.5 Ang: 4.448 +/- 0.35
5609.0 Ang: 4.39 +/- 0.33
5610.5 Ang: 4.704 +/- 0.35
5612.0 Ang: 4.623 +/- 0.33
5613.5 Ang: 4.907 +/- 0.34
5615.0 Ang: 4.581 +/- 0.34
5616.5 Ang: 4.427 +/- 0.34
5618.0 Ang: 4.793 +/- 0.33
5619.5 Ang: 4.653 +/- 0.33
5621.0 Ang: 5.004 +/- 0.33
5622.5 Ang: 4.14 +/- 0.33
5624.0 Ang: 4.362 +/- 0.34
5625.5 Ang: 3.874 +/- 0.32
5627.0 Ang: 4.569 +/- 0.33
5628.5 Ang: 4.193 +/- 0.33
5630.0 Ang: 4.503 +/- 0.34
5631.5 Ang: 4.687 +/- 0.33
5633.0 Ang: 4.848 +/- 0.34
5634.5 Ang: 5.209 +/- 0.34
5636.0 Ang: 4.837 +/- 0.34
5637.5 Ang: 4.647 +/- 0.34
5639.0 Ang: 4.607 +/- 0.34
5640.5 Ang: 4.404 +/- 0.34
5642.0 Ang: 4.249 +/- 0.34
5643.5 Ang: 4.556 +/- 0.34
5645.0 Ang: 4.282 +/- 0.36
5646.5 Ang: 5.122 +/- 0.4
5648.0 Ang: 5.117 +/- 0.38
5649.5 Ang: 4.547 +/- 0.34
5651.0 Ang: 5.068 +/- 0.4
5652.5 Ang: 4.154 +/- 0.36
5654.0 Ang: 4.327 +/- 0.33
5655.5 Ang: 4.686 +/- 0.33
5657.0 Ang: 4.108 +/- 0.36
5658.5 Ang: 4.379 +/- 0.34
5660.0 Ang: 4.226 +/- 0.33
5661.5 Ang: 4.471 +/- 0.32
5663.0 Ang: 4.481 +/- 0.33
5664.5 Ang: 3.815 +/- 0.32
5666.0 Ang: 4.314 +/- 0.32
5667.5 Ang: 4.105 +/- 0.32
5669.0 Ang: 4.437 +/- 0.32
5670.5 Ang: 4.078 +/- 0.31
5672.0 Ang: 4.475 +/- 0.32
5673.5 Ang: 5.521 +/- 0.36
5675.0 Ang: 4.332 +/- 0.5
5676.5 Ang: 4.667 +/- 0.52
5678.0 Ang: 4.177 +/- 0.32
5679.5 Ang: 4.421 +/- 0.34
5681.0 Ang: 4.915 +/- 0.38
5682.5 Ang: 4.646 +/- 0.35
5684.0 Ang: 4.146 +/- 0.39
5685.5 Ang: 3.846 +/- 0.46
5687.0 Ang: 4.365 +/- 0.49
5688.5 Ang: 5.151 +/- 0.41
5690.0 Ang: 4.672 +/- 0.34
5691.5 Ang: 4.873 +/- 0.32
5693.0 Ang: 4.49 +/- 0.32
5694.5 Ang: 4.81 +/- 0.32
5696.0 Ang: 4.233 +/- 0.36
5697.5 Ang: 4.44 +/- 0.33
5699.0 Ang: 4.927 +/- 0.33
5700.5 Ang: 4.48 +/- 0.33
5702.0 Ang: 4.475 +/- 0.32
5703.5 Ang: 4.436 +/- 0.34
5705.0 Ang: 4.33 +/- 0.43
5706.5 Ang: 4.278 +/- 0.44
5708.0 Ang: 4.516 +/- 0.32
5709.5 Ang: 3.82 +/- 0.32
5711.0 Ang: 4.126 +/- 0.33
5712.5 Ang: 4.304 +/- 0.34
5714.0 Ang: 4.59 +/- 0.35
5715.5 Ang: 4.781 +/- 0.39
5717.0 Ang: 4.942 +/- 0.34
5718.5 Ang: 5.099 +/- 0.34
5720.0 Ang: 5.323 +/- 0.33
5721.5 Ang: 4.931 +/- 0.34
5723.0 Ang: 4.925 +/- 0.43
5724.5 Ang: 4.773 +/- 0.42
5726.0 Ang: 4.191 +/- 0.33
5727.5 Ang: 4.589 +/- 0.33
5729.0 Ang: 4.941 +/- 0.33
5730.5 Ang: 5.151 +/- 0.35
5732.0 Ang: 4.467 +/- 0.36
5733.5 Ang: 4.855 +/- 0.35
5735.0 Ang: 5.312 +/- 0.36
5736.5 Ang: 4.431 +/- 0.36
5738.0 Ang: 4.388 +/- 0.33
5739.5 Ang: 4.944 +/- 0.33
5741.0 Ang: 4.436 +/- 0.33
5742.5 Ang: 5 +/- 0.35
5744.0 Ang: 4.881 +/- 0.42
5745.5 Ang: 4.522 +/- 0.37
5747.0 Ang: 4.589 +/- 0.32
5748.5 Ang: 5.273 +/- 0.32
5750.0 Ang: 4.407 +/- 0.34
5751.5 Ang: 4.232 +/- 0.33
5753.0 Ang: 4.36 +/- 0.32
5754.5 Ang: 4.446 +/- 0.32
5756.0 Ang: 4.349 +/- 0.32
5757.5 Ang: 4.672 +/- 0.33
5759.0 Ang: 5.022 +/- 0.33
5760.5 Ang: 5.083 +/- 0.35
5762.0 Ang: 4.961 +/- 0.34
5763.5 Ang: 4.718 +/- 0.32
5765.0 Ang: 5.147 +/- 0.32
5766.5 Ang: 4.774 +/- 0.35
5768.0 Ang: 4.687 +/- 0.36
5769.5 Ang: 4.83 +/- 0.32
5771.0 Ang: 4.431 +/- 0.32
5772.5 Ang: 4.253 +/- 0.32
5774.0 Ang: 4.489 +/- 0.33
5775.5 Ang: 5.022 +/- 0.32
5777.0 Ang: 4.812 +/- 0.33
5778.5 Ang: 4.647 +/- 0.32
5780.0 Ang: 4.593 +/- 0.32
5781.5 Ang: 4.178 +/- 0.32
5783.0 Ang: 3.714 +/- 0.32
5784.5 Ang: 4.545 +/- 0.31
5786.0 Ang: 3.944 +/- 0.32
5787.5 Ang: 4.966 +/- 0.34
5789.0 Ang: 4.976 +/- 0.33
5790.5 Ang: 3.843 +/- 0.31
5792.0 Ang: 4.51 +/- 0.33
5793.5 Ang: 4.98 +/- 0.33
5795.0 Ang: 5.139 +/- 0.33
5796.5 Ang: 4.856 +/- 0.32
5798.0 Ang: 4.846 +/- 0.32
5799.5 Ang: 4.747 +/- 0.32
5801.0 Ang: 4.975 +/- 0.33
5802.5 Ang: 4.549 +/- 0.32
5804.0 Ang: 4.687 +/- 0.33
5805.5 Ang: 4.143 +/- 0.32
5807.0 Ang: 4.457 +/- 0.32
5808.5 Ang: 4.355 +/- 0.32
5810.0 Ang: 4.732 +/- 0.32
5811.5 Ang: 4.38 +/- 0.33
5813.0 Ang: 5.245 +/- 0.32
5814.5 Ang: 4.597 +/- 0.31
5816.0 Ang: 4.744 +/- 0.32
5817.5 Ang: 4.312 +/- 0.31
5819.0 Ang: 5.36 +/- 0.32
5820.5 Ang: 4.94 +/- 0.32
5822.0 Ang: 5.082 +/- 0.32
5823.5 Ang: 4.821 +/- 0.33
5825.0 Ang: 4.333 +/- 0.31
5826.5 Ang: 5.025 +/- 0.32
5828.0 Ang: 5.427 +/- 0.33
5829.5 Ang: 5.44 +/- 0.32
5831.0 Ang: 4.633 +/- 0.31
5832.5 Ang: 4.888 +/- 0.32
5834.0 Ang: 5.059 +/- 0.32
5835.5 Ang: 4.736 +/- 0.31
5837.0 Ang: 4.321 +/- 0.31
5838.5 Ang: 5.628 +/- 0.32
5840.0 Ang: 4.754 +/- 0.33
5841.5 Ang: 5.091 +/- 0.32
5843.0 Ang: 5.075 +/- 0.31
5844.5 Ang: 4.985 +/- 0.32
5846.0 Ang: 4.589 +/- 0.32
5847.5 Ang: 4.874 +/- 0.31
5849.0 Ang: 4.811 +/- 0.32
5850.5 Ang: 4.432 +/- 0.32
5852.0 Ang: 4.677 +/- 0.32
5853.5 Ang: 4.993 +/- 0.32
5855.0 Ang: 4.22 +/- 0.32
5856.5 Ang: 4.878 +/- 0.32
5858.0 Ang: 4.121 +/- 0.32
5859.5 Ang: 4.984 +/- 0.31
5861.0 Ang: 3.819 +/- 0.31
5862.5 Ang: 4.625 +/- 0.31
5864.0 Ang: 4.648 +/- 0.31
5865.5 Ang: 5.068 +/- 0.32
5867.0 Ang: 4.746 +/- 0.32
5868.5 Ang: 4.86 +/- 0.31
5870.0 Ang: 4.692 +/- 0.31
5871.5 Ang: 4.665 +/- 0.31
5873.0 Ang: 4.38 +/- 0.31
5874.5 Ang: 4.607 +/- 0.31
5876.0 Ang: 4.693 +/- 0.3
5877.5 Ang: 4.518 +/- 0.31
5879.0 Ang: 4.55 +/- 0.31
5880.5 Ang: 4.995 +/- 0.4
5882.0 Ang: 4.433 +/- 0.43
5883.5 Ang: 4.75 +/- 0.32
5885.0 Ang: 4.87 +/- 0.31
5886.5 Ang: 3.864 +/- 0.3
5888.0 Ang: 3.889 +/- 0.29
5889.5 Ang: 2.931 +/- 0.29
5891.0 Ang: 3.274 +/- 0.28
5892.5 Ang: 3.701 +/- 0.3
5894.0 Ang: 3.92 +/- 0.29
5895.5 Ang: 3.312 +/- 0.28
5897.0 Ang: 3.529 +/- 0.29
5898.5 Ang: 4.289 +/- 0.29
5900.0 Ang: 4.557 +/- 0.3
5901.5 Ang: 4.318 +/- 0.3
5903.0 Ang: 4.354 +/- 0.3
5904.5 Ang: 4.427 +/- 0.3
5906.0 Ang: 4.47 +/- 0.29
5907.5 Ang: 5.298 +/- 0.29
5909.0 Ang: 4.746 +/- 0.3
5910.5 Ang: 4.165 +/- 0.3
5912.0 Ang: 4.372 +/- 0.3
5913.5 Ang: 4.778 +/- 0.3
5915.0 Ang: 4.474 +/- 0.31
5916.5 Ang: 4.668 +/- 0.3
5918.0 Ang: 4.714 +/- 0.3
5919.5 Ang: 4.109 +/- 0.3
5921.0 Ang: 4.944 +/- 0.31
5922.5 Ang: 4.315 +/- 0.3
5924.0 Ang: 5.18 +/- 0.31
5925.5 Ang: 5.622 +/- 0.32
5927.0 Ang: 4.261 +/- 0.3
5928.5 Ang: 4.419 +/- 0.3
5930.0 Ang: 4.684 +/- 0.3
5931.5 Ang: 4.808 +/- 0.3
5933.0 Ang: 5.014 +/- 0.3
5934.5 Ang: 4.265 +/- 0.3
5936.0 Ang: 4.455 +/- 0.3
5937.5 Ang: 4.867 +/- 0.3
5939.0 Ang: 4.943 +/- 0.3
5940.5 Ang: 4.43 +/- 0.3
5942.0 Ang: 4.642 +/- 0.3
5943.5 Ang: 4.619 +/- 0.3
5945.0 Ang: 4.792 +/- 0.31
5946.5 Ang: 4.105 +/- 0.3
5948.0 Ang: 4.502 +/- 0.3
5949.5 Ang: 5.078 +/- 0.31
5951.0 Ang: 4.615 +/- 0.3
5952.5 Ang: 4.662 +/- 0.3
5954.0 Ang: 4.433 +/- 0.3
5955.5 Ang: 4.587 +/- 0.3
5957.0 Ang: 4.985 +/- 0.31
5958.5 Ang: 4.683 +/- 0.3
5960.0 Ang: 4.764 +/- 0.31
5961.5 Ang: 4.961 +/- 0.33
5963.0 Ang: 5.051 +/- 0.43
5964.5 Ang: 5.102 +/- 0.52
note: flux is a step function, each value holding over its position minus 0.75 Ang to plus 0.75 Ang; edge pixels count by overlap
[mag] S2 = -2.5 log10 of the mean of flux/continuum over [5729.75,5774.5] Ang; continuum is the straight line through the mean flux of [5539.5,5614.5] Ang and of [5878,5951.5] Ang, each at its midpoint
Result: -0.06 mag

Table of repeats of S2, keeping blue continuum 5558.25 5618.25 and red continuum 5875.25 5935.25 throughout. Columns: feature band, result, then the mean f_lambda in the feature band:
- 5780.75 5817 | -0.04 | 4.59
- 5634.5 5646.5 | -0.04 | 4.59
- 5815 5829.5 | -0.12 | 4.92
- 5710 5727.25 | -0.07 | 4.71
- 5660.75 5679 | 0.00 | 4.41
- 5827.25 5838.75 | -0.13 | 4.99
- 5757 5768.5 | -0.11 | 4.89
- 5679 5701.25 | -0.03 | 4.56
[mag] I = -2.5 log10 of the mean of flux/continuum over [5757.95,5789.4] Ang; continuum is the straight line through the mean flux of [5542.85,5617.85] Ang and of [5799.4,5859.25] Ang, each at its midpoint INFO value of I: 0.01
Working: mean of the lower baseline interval 4.46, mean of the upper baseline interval 4.78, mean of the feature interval 4.65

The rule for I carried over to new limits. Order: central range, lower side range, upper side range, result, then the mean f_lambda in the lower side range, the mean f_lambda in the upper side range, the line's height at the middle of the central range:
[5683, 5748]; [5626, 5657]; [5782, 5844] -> 0.011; 4.61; 4.75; 4.67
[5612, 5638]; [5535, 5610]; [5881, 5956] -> -0.038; 4.45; 4.45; 4.45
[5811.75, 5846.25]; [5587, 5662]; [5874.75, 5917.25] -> -0.133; 4.5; 4.29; 4.35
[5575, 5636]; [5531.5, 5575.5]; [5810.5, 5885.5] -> 0.021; 4.51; 4.77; 4.56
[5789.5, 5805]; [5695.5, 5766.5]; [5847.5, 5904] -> -0.040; 4.66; 4.38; 4.54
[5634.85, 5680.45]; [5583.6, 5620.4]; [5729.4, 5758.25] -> 0.009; 4.44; 4.67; 4.53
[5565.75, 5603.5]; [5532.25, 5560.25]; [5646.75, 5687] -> 0.053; 4.59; 4.45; 4.54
